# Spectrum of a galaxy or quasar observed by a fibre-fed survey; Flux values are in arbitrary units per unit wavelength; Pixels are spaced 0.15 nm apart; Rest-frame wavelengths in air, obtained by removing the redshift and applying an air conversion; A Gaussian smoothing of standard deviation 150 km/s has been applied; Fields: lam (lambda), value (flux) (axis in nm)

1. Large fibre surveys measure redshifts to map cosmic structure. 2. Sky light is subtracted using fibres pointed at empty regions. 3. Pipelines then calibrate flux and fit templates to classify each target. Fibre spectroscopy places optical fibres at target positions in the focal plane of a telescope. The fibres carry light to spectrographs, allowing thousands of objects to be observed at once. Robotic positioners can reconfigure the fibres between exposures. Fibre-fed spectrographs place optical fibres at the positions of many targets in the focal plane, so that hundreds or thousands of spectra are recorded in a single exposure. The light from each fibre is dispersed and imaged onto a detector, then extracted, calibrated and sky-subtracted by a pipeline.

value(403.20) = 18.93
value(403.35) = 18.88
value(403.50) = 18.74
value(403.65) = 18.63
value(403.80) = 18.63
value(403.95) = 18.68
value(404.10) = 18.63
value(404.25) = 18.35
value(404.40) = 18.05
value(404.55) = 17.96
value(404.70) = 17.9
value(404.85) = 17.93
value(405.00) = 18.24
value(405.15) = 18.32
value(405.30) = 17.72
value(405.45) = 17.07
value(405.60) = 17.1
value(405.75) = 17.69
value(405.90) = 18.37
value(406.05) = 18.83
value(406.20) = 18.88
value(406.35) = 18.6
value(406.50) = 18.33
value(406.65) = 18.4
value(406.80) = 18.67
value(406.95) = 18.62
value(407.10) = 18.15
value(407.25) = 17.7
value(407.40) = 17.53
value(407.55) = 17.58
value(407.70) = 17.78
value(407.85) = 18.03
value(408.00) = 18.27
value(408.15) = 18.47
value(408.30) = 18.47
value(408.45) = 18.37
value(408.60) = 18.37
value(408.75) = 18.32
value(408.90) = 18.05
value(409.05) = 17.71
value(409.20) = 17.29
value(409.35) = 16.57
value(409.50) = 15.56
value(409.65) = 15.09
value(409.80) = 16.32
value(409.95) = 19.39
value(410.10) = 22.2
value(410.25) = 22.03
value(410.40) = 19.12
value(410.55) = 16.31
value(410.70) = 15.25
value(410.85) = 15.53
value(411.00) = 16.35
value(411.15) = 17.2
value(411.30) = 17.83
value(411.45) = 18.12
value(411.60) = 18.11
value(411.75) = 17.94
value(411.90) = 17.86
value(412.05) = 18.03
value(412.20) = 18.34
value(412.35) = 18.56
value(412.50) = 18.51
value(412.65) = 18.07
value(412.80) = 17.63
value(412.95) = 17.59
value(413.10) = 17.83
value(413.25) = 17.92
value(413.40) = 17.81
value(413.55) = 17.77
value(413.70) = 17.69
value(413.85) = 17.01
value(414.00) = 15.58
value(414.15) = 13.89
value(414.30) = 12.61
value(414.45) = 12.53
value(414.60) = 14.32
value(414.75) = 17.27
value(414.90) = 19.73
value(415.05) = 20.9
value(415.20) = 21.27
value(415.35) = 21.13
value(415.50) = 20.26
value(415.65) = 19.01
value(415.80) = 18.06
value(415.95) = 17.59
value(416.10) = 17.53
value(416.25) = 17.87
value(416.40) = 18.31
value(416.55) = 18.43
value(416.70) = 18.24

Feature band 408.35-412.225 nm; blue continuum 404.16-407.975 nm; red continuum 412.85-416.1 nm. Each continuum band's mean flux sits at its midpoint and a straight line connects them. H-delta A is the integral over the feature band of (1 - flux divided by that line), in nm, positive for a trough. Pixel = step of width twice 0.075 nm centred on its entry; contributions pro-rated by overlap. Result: 0.01 nm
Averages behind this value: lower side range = 18.1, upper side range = 17.5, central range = 17.7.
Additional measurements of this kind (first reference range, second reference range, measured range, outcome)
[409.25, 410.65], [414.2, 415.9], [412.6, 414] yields 0.025 nm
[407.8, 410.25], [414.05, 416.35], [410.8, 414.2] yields 0.057 nm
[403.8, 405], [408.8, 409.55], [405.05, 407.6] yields -0.044 nm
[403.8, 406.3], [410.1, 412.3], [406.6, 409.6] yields 0.023 nm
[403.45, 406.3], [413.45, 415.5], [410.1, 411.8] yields -0.025 nm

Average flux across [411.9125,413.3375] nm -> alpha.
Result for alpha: 18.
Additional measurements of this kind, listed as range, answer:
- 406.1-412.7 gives 18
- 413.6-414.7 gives 14.9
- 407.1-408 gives 17.8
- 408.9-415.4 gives 17.5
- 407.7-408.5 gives 18.3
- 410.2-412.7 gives 17.8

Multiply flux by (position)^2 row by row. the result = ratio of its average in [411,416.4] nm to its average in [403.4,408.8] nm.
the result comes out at 1.01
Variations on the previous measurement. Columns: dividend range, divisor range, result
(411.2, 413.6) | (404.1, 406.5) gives 1.03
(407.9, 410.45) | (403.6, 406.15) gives 1.03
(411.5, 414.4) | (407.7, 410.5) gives 0.97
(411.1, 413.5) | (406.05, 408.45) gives 1.01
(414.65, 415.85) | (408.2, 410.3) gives 1.12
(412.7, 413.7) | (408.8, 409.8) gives 1.08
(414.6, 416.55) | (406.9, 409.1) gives 1.08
